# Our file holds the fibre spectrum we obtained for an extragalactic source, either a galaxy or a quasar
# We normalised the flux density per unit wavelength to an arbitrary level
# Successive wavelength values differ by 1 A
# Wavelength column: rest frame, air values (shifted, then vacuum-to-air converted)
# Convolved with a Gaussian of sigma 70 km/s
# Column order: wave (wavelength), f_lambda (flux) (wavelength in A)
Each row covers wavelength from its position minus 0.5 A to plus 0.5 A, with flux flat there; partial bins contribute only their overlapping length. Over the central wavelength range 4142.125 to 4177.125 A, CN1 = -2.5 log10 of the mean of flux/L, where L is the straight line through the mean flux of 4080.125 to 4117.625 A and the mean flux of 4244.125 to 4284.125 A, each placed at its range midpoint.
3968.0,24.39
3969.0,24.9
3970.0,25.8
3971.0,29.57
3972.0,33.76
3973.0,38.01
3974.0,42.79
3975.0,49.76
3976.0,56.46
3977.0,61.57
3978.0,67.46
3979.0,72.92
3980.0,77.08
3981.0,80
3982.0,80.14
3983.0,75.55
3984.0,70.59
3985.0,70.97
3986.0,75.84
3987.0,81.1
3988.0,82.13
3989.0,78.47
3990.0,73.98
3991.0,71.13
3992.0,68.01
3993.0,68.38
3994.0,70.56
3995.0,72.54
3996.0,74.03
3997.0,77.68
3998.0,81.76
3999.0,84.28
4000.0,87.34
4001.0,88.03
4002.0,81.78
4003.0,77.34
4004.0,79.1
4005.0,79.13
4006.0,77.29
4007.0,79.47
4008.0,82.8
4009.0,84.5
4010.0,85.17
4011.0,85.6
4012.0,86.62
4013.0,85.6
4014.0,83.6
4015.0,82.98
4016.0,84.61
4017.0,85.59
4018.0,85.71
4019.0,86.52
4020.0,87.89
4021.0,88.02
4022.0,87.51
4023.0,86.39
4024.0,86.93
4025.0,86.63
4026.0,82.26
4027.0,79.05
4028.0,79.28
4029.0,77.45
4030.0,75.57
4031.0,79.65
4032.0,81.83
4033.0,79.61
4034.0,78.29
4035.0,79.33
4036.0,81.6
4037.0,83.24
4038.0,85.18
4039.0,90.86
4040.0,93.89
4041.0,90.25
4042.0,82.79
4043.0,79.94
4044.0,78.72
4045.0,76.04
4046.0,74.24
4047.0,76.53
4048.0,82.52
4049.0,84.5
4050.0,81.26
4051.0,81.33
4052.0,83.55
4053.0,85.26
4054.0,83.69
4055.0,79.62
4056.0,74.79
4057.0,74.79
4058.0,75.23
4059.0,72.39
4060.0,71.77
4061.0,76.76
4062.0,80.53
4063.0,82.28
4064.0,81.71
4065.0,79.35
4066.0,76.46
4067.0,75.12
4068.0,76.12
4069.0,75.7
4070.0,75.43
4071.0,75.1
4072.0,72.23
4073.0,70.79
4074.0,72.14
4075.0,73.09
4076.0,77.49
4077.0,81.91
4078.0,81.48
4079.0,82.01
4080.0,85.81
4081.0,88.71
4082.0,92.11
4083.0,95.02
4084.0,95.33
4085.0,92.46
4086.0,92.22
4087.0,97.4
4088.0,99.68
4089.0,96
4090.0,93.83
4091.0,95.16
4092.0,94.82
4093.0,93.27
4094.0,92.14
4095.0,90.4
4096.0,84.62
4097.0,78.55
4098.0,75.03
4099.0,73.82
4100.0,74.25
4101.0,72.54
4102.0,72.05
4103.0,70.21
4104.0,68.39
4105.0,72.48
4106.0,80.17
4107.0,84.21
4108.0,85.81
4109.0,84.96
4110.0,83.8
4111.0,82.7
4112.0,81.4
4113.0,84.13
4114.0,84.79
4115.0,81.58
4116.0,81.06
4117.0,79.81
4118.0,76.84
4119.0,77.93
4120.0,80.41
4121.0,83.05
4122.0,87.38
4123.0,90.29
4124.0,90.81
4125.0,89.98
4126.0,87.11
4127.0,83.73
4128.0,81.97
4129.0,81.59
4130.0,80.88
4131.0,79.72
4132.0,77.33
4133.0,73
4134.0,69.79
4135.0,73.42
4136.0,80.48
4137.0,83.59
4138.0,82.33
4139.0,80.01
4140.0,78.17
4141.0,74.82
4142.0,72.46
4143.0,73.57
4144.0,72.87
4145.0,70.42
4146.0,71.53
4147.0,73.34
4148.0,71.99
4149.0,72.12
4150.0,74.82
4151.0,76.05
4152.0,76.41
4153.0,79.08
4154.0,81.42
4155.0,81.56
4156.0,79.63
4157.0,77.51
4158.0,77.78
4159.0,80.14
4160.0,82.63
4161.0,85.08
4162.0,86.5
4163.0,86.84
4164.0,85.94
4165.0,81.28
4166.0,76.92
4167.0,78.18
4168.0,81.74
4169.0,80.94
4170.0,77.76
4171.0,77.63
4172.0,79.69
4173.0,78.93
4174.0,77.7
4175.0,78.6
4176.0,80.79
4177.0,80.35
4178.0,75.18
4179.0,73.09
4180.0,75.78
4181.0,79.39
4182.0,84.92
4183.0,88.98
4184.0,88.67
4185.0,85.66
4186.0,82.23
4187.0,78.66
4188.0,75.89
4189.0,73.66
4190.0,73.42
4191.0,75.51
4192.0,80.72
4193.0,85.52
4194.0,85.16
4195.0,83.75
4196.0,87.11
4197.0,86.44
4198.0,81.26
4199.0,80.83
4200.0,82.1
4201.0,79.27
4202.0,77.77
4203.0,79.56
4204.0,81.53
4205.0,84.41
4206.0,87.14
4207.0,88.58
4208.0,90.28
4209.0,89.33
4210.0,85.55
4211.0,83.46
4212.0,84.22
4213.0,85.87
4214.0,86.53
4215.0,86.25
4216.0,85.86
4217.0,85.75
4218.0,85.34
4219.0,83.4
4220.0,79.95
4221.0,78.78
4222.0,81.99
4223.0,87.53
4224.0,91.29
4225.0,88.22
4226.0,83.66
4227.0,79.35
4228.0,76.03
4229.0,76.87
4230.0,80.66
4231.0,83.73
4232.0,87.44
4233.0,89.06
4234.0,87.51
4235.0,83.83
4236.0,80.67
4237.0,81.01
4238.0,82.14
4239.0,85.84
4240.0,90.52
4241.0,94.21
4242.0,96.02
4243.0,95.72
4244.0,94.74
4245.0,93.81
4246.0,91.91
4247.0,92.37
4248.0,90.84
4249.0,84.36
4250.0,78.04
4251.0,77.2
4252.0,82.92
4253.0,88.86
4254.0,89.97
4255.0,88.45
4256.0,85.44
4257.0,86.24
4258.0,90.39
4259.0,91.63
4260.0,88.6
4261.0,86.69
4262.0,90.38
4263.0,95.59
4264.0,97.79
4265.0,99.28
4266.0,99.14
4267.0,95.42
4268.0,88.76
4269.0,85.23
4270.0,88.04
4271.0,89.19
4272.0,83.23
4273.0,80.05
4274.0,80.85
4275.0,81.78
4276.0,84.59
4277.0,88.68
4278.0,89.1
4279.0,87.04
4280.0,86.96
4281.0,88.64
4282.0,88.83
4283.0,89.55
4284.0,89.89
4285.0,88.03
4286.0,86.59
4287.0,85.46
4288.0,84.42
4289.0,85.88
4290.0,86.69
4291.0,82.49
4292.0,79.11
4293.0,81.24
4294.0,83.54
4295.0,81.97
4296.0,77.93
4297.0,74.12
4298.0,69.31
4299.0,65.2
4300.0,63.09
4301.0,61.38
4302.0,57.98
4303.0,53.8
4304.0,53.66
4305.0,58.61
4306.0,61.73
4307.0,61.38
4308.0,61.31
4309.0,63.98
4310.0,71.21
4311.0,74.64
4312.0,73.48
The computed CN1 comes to 0.10 mag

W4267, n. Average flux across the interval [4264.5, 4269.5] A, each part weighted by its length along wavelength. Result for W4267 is 93.6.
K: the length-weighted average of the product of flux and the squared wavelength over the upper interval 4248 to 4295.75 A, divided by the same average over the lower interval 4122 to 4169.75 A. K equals 1.16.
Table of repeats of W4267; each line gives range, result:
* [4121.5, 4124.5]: 89.5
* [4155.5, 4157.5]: 78.6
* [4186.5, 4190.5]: 75.4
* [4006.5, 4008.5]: 81.1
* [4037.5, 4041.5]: 90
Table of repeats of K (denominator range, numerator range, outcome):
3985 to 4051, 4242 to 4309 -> 1.15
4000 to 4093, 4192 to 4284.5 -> 1.15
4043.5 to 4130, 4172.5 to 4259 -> 1.09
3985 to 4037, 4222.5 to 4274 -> 1.22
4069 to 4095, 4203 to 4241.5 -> 1.05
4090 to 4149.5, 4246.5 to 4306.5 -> 1.11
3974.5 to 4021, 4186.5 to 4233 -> 1.18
